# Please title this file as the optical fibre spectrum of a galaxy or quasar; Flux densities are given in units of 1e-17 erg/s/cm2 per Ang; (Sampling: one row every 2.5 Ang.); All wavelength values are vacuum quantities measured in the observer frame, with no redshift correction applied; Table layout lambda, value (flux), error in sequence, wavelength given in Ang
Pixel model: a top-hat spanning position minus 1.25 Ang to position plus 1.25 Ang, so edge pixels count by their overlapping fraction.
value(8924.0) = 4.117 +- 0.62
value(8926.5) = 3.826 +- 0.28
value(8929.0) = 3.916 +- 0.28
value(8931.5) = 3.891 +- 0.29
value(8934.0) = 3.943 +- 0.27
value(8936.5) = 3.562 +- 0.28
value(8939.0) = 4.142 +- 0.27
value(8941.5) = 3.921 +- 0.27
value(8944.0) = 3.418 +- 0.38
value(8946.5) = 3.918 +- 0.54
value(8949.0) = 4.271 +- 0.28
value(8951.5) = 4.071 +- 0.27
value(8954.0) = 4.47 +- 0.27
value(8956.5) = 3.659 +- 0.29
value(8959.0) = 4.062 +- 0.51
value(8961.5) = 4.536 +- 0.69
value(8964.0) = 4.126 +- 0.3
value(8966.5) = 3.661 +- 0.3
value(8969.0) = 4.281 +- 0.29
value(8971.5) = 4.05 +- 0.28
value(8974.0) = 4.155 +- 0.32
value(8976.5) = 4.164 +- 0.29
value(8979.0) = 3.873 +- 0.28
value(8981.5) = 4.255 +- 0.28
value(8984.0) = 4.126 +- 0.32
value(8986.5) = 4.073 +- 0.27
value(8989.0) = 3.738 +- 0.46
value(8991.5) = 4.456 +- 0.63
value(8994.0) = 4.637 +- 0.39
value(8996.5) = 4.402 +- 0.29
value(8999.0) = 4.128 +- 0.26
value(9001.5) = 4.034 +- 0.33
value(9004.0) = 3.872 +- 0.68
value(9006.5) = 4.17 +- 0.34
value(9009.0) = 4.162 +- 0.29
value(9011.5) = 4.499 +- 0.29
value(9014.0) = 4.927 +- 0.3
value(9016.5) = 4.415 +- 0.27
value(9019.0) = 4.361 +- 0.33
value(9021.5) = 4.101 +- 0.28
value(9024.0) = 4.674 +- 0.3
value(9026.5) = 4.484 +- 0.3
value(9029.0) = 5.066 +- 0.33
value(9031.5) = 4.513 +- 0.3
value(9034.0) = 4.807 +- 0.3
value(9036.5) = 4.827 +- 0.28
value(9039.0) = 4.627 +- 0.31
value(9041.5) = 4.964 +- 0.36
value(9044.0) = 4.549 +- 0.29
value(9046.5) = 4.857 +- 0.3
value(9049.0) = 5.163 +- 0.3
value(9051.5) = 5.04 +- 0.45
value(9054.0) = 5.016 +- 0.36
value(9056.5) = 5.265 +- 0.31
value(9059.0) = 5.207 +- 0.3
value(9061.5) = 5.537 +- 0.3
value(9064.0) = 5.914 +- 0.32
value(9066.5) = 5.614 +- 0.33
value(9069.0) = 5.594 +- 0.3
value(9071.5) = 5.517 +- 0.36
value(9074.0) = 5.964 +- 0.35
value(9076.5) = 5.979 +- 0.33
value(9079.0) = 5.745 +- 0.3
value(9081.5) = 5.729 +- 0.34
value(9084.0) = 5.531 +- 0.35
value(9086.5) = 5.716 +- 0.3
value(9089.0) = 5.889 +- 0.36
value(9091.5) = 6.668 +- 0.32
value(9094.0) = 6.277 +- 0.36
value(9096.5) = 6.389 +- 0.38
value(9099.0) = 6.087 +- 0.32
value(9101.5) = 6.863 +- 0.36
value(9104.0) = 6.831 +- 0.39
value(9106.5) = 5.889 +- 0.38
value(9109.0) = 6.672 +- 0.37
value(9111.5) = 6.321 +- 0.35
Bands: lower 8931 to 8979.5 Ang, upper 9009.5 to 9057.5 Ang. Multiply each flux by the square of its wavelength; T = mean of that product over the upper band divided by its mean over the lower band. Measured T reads 1.20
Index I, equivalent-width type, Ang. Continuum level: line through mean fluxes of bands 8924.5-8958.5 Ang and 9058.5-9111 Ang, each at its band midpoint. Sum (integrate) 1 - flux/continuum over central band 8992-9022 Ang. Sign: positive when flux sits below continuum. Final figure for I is 3.4 Ang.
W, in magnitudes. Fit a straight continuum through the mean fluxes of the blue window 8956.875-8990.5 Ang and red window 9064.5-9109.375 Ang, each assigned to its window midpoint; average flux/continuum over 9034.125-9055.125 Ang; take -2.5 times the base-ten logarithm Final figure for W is 0.09 mag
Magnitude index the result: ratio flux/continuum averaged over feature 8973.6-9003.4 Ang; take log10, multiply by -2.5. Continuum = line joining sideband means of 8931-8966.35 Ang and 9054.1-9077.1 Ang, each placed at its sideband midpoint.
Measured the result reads 0.09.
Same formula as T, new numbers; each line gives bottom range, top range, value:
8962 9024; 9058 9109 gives 1.45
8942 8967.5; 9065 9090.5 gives 1.47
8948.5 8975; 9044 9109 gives 1.44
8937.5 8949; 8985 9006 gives 1.08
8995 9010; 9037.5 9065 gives 1.25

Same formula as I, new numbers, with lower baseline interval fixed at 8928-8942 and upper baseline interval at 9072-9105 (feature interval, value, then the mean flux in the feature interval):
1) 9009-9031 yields 2.5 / 4.54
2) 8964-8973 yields 0.7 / 4.02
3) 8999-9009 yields 1.7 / 4.06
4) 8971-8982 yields 1.0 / 4.09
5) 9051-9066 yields 0.8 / 5.36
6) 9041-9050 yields 1.0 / 4.87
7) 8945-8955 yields -0.1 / 4.16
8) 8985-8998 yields 1.3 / 4.26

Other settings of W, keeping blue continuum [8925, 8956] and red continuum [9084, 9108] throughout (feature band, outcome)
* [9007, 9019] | 0.13 mag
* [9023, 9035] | 0.12 mag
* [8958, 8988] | 0.08 mag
